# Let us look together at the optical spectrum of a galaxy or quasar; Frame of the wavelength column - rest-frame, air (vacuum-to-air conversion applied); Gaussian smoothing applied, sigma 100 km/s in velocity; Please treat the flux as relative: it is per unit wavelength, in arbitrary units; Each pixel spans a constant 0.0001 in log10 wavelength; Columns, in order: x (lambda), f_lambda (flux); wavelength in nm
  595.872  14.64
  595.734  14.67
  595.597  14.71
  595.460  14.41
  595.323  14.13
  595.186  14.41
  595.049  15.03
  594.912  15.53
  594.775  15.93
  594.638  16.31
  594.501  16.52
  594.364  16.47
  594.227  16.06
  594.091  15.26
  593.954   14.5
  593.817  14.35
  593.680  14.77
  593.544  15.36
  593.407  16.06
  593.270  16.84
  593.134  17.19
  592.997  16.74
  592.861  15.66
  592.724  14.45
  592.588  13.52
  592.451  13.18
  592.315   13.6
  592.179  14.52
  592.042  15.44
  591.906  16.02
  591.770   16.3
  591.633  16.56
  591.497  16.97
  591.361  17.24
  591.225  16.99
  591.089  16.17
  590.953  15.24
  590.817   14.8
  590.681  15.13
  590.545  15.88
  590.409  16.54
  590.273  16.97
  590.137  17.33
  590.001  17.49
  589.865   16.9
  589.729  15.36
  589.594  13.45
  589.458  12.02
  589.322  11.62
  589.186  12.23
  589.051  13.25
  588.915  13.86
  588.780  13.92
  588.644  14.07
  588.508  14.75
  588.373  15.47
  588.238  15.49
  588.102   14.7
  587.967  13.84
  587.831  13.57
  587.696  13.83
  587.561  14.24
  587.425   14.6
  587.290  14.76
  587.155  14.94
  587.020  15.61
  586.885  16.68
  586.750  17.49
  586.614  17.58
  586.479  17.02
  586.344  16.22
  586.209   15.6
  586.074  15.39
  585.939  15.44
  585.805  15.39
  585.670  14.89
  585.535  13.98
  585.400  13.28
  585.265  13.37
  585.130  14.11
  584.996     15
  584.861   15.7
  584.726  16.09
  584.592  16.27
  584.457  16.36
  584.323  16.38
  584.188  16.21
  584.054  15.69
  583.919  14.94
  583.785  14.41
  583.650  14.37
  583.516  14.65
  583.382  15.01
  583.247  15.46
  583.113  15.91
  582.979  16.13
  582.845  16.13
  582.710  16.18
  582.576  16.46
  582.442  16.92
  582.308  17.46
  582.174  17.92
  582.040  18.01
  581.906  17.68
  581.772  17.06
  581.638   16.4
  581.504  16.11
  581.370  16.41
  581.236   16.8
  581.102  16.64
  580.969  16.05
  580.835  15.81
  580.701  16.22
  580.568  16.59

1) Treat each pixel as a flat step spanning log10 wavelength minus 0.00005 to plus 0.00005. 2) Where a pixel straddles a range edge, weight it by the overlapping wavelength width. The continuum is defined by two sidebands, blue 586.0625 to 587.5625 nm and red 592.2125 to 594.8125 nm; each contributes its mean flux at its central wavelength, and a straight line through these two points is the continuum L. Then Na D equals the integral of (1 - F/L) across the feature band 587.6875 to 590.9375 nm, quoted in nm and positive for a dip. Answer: 0.209 nm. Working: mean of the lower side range 15.9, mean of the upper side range 15.4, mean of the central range 14.7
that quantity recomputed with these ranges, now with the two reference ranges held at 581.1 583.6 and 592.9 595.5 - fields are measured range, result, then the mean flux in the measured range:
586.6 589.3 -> 0.24 nm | 14.6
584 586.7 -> 0.12 nm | 15.5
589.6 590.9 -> -0.02 nm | 16.1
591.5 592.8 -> 0.07 nm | 14.9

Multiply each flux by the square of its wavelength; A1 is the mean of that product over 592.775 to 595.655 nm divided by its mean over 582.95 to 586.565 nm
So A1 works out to 1.0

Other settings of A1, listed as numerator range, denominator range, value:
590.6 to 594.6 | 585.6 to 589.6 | 1.08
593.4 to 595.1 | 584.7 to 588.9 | 1.06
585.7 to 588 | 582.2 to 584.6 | 0.99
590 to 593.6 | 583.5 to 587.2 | 1.04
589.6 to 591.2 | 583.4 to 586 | 1.09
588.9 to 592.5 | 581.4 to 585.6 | 0.99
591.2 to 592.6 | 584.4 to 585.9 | 1.06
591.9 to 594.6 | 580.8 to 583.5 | 0.96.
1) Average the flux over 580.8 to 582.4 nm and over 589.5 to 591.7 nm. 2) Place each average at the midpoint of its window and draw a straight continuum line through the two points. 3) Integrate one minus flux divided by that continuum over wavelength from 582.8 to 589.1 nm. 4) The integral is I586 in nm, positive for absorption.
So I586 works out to 0.53 nm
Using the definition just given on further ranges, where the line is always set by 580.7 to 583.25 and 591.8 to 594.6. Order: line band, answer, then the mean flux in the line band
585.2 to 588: 0.166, 15.1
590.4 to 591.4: -0.020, 15.9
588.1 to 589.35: 0.149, 14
